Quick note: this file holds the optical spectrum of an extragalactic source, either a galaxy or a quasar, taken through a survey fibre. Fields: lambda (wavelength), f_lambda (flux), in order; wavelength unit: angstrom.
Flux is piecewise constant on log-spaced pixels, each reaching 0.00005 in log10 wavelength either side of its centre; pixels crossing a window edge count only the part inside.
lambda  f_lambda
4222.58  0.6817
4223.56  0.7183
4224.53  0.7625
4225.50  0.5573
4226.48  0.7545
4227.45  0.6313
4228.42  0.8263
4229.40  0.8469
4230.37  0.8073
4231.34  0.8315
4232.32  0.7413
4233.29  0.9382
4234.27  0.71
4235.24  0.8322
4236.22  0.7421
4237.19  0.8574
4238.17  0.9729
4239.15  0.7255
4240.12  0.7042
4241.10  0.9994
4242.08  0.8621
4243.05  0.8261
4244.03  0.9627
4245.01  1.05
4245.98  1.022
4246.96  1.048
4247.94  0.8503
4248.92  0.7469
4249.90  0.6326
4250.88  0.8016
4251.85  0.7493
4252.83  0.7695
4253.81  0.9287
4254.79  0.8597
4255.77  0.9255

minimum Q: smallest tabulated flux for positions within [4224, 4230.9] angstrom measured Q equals 0.5573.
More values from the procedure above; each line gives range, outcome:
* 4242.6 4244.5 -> 0.8261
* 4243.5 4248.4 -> 0.8503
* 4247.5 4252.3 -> 0.6326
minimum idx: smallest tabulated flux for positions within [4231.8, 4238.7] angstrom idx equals 0.71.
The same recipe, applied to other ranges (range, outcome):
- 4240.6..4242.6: 0.8621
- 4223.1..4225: 0.7183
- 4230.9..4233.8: 0.7413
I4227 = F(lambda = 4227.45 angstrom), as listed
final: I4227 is 0.6313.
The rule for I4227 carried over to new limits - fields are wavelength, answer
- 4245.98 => 1.022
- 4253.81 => 0.9287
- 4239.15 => 0.7255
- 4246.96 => 1.048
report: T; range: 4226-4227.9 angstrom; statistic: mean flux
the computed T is 0.695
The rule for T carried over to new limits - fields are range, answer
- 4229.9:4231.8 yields 0.821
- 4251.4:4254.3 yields 0.816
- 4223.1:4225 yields 0.742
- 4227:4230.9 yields 0.781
